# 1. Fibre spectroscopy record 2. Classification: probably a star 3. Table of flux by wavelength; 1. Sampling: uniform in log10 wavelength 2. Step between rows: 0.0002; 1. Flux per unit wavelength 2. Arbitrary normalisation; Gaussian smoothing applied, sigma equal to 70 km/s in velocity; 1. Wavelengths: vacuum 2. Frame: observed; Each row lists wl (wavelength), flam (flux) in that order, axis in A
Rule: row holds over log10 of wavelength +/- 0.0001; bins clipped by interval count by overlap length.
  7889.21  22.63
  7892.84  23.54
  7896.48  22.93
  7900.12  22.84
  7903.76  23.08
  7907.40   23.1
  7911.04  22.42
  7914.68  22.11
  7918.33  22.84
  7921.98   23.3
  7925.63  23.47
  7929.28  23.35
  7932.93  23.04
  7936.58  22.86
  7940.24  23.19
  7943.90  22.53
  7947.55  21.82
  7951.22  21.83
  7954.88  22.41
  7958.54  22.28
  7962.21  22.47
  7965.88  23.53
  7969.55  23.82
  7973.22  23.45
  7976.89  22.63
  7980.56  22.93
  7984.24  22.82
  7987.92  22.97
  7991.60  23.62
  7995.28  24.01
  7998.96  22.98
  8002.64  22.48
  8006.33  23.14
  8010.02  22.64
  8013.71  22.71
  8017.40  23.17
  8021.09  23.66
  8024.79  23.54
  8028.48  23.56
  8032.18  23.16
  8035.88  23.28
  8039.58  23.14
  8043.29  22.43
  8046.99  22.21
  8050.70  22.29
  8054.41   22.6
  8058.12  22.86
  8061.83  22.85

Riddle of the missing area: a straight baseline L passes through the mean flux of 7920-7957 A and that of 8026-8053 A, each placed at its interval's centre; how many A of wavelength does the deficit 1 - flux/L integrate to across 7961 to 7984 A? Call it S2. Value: -0.3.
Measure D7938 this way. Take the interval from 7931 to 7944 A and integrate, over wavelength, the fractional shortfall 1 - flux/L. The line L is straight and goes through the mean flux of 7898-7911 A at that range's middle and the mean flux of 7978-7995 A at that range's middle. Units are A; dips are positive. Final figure 0.0 A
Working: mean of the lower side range 22.9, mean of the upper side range 23.1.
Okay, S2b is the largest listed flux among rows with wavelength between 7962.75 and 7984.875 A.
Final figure 23.82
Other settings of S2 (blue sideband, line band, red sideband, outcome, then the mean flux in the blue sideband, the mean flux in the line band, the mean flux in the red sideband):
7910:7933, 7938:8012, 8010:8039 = 0.7 A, 22.9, 22.9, 23.3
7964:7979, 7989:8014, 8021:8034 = 0.3 A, 23.4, 23.1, 23.5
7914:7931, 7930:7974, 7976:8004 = 0.6 A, 23.1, 22.8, 23.1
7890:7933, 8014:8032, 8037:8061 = -0.6 A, 23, 23.4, 22.6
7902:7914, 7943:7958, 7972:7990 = 0.5 A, 22.8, 22.1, 23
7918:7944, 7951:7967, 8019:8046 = 0.4 A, 23.1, 22.5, 23.2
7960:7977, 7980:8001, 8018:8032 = 0.1 A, 23.2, 23.2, 23.5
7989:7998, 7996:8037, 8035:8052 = 0.1 A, 23.7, 23.1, 22.6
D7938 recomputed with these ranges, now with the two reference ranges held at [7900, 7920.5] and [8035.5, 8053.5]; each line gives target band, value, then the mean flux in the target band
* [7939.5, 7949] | 0.1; 22.5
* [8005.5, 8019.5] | -0.2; 22.9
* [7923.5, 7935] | -0.3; 23.3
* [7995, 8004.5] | -0.2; 23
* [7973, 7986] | -0.1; 22.9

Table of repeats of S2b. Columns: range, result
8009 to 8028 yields 23.66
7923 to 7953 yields 23.47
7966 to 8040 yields 24.01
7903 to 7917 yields 23.1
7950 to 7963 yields 22.47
